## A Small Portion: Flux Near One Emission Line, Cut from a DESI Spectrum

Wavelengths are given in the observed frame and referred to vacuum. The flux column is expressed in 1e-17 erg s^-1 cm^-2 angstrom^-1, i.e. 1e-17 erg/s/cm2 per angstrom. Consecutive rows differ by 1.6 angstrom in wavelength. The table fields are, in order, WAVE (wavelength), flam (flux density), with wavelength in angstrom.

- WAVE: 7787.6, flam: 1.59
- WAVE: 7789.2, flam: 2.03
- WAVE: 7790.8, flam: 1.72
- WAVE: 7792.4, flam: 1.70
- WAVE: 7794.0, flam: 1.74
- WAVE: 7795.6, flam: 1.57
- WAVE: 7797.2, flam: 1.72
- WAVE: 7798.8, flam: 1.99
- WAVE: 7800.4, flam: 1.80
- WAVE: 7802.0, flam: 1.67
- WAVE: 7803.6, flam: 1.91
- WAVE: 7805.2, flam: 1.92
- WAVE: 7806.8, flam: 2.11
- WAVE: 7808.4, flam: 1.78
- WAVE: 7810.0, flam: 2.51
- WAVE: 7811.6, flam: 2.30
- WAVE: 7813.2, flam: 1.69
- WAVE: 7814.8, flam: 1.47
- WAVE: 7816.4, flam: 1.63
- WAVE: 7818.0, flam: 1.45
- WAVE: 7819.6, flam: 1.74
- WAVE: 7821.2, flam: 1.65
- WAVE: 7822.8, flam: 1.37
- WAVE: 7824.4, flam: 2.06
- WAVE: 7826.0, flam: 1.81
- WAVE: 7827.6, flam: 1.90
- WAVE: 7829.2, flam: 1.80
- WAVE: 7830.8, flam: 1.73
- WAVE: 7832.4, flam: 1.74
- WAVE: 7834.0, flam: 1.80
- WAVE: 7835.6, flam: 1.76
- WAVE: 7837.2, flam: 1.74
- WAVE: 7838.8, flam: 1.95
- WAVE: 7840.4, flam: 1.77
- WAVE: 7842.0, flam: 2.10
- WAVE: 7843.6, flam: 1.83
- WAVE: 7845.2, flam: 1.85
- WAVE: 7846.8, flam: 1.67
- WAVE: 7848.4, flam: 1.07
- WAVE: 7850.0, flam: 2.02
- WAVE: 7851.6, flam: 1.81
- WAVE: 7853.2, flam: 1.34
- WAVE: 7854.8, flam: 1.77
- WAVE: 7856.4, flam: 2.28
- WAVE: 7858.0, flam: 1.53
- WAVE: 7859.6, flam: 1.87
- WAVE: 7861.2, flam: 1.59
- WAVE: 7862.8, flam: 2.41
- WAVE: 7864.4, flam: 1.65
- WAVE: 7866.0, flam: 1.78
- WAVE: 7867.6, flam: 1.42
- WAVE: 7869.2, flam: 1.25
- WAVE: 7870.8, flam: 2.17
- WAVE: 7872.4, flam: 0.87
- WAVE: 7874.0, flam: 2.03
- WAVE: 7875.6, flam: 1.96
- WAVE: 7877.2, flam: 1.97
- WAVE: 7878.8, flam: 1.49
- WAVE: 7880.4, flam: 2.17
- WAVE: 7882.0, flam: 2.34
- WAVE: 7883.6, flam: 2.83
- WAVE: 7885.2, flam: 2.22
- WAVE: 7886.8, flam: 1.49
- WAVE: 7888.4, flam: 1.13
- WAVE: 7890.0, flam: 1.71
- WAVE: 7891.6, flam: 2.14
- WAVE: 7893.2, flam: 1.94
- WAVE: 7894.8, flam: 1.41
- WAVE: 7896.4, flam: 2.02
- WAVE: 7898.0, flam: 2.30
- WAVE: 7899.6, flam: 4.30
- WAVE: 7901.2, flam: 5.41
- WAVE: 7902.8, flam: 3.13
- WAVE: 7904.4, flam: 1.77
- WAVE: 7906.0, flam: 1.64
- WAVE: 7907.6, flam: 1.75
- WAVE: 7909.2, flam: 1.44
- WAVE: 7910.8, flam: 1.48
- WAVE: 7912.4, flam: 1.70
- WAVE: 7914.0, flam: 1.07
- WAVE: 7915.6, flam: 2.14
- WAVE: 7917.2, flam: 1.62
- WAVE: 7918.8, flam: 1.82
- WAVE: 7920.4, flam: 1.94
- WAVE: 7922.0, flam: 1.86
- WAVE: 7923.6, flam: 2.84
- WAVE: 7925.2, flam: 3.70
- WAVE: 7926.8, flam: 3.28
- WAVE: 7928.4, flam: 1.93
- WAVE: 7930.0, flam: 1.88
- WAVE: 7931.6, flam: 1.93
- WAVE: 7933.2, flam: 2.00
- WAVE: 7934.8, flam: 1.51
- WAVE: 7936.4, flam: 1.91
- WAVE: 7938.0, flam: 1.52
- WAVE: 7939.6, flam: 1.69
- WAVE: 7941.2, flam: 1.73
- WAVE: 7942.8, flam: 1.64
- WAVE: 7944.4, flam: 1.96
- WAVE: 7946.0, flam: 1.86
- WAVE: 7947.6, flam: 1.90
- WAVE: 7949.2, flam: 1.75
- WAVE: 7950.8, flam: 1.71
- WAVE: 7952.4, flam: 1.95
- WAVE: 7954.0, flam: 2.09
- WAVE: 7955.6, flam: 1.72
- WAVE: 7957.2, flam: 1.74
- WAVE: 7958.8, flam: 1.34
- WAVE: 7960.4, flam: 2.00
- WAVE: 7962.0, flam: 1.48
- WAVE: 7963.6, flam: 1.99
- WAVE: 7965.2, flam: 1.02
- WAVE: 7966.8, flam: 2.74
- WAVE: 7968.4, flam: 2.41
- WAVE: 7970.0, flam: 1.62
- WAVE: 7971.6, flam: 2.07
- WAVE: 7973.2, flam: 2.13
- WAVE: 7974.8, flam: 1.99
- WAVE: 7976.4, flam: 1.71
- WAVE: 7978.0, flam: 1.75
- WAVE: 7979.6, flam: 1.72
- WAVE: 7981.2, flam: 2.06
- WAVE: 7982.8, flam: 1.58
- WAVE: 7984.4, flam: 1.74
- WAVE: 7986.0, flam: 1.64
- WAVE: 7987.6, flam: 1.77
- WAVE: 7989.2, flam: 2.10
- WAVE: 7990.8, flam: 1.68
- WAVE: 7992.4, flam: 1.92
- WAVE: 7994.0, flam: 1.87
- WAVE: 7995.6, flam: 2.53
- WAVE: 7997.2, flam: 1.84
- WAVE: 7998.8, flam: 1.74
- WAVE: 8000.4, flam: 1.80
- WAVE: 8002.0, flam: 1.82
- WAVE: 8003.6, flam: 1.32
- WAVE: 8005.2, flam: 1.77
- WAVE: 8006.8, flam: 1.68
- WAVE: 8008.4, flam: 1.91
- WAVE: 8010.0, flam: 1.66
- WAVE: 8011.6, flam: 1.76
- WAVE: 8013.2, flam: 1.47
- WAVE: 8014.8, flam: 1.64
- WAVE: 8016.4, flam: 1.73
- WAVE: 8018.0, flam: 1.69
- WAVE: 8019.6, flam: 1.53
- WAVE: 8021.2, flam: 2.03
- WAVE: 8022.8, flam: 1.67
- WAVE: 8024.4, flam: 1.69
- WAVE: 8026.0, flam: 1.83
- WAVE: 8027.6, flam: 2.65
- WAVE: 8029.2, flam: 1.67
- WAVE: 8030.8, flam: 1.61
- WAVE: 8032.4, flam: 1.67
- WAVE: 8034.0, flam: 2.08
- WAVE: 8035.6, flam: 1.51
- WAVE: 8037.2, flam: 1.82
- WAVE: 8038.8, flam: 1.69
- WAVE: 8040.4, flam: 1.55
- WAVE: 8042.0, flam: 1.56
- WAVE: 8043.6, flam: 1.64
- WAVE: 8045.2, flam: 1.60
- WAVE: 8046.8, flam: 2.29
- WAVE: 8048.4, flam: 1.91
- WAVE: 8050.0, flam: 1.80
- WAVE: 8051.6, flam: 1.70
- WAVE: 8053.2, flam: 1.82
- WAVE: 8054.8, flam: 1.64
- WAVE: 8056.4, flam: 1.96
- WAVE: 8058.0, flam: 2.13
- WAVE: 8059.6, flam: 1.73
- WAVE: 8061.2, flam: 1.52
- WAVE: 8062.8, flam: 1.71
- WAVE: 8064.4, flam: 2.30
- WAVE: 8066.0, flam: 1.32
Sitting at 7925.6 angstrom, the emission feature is [N II] 6583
